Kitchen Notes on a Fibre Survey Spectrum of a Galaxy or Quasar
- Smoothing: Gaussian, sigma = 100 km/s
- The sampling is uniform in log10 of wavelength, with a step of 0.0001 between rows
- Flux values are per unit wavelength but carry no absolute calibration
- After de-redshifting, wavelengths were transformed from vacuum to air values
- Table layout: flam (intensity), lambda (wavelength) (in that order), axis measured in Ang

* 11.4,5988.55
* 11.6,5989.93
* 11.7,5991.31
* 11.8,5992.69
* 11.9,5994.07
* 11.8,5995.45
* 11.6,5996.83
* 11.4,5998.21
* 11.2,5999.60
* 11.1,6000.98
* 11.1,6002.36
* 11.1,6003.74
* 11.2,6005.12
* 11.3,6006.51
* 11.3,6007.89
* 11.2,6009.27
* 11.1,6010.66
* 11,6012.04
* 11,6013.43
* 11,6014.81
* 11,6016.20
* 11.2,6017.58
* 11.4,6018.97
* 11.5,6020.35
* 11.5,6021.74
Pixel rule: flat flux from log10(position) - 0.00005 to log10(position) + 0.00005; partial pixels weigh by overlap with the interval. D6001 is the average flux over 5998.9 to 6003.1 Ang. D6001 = 11.1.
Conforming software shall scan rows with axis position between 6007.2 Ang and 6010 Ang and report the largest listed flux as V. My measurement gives 11.3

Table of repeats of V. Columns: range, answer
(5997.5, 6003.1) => 11.4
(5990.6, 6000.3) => 11.9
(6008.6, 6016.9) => 11.2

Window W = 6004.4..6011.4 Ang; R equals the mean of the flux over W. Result 11.2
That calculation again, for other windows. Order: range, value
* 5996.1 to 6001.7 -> 11.3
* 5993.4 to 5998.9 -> 11.7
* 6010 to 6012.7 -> 11.1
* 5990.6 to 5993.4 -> 11.7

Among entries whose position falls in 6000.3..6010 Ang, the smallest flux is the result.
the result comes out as 11.1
